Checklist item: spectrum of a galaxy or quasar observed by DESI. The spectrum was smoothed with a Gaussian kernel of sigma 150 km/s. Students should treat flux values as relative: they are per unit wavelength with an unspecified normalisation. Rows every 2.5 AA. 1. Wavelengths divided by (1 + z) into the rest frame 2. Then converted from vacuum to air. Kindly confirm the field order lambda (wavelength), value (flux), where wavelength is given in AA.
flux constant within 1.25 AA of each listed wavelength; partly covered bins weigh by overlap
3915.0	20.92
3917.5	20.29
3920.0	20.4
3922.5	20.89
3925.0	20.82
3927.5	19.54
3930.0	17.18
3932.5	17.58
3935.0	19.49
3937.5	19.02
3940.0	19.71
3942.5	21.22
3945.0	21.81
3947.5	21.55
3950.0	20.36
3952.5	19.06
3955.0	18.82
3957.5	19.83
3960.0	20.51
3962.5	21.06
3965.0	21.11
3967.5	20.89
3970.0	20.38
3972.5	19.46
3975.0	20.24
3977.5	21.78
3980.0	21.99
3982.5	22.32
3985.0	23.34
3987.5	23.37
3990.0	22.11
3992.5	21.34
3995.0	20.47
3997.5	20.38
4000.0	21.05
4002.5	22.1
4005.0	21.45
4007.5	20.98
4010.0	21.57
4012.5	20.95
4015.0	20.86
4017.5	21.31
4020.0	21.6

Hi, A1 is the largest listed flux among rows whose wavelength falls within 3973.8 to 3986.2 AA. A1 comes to 23.34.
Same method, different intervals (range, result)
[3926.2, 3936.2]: 19.54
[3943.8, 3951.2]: 21.81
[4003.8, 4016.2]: 21.57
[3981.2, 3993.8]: 23.37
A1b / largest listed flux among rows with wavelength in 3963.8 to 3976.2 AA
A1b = 21.11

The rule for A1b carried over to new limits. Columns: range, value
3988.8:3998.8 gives 22.11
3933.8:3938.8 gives 19.49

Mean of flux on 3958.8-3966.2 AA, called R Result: 20.9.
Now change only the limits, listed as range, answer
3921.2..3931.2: 19.6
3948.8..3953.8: 19.7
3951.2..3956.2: 19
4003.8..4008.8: 21.2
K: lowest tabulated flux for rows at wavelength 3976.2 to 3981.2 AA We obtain 21.78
